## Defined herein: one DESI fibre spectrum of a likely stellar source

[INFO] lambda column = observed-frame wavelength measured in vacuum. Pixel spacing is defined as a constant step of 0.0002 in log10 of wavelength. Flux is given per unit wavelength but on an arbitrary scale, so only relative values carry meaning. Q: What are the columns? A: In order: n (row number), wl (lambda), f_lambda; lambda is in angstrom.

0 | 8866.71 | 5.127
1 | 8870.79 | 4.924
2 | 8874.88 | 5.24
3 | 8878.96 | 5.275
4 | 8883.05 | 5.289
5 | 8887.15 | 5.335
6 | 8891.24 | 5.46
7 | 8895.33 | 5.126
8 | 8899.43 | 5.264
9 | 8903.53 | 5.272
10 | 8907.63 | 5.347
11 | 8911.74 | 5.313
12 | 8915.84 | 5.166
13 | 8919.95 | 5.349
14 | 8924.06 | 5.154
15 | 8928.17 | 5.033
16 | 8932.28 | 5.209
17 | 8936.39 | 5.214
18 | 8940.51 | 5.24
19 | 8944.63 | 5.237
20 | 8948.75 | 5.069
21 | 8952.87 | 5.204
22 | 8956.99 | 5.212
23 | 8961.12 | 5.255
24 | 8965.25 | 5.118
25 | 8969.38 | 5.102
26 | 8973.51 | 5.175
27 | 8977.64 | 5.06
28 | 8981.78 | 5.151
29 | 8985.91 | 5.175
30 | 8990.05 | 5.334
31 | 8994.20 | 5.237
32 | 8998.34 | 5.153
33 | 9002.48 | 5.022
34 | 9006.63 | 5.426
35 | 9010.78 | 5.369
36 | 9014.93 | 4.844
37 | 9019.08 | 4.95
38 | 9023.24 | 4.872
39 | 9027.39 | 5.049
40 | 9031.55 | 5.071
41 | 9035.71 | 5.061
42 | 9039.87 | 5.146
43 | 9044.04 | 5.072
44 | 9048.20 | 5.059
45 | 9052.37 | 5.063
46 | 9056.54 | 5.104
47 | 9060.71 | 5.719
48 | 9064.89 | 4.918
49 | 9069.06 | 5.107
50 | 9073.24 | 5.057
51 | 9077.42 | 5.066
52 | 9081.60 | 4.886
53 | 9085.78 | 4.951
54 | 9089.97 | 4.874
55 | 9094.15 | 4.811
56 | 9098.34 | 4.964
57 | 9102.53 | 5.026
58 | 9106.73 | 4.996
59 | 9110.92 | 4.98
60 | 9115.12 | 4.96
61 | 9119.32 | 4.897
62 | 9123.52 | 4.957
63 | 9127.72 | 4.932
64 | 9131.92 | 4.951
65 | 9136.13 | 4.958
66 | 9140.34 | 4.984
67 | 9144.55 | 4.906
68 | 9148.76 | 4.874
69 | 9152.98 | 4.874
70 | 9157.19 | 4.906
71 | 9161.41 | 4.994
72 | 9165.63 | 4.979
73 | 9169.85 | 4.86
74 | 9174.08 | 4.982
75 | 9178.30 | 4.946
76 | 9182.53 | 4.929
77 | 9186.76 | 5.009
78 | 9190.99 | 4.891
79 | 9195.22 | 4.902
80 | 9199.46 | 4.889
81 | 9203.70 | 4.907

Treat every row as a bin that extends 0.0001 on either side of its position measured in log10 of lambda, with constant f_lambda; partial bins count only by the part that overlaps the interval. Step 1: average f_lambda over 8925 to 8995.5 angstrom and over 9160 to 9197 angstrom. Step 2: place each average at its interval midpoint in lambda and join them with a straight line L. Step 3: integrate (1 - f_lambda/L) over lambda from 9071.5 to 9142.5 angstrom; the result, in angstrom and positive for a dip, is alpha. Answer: 0.9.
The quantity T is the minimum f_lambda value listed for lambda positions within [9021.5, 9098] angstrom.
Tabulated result 4.811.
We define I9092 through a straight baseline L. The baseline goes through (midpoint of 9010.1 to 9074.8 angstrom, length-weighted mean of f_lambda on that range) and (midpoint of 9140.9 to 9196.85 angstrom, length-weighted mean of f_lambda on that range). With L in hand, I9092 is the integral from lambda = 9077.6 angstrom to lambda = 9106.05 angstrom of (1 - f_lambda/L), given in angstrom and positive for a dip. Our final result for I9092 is 0.5 angstrom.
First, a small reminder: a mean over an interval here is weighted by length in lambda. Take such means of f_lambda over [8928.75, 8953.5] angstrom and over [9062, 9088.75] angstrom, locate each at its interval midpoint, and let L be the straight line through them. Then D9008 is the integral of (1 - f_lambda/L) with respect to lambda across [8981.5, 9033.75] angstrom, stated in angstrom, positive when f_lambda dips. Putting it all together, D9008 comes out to -0.3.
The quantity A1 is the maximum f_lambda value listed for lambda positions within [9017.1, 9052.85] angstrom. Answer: 5.146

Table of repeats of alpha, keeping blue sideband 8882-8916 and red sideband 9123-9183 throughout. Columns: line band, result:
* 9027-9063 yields -0.5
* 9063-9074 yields 0.1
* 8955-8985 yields 0.2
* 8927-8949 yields 0.2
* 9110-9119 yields 0.1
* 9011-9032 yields 0.6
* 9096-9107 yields 0.0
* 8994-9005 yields 0.0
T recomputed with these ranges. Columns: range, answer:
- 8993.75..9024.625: 4.844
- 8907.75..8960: 5.033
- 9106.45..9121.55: 4.897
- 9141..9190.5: 4.86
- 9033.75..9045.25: 5.061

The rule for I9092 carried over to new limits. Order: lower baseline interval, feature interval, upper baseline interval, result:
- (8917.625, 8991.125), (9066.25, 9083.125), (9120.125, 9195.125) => 0.02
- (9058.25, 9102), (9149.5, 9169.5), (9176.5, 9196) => 0.14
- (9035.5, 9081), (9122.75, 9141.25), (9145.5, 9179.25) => 0.10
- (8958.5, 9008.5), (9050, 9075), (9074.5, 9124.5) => -0.69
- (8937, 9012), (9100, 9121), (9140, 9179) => 0.11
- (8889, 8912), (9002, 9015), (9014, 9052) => -0.41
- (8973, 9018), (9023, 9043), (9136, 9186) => 0.24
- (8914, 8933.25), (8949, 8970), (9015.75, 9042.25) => -0.20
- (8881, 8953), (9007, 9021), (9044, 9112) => 0.05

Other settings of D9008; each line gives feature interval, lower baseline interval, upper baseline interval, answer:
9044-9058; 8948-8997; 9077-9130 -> -0.1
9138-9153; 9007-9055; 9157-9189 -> 0.2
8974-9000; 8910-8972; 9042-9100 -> -0.2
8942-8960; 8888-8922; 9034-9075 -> 0.2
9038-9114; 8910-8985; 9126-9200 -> -0.1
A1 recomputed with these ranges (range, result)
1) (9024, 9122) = 5.719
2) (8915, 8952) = 5.349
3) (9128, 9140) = 4.958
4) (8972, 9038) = 5.426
